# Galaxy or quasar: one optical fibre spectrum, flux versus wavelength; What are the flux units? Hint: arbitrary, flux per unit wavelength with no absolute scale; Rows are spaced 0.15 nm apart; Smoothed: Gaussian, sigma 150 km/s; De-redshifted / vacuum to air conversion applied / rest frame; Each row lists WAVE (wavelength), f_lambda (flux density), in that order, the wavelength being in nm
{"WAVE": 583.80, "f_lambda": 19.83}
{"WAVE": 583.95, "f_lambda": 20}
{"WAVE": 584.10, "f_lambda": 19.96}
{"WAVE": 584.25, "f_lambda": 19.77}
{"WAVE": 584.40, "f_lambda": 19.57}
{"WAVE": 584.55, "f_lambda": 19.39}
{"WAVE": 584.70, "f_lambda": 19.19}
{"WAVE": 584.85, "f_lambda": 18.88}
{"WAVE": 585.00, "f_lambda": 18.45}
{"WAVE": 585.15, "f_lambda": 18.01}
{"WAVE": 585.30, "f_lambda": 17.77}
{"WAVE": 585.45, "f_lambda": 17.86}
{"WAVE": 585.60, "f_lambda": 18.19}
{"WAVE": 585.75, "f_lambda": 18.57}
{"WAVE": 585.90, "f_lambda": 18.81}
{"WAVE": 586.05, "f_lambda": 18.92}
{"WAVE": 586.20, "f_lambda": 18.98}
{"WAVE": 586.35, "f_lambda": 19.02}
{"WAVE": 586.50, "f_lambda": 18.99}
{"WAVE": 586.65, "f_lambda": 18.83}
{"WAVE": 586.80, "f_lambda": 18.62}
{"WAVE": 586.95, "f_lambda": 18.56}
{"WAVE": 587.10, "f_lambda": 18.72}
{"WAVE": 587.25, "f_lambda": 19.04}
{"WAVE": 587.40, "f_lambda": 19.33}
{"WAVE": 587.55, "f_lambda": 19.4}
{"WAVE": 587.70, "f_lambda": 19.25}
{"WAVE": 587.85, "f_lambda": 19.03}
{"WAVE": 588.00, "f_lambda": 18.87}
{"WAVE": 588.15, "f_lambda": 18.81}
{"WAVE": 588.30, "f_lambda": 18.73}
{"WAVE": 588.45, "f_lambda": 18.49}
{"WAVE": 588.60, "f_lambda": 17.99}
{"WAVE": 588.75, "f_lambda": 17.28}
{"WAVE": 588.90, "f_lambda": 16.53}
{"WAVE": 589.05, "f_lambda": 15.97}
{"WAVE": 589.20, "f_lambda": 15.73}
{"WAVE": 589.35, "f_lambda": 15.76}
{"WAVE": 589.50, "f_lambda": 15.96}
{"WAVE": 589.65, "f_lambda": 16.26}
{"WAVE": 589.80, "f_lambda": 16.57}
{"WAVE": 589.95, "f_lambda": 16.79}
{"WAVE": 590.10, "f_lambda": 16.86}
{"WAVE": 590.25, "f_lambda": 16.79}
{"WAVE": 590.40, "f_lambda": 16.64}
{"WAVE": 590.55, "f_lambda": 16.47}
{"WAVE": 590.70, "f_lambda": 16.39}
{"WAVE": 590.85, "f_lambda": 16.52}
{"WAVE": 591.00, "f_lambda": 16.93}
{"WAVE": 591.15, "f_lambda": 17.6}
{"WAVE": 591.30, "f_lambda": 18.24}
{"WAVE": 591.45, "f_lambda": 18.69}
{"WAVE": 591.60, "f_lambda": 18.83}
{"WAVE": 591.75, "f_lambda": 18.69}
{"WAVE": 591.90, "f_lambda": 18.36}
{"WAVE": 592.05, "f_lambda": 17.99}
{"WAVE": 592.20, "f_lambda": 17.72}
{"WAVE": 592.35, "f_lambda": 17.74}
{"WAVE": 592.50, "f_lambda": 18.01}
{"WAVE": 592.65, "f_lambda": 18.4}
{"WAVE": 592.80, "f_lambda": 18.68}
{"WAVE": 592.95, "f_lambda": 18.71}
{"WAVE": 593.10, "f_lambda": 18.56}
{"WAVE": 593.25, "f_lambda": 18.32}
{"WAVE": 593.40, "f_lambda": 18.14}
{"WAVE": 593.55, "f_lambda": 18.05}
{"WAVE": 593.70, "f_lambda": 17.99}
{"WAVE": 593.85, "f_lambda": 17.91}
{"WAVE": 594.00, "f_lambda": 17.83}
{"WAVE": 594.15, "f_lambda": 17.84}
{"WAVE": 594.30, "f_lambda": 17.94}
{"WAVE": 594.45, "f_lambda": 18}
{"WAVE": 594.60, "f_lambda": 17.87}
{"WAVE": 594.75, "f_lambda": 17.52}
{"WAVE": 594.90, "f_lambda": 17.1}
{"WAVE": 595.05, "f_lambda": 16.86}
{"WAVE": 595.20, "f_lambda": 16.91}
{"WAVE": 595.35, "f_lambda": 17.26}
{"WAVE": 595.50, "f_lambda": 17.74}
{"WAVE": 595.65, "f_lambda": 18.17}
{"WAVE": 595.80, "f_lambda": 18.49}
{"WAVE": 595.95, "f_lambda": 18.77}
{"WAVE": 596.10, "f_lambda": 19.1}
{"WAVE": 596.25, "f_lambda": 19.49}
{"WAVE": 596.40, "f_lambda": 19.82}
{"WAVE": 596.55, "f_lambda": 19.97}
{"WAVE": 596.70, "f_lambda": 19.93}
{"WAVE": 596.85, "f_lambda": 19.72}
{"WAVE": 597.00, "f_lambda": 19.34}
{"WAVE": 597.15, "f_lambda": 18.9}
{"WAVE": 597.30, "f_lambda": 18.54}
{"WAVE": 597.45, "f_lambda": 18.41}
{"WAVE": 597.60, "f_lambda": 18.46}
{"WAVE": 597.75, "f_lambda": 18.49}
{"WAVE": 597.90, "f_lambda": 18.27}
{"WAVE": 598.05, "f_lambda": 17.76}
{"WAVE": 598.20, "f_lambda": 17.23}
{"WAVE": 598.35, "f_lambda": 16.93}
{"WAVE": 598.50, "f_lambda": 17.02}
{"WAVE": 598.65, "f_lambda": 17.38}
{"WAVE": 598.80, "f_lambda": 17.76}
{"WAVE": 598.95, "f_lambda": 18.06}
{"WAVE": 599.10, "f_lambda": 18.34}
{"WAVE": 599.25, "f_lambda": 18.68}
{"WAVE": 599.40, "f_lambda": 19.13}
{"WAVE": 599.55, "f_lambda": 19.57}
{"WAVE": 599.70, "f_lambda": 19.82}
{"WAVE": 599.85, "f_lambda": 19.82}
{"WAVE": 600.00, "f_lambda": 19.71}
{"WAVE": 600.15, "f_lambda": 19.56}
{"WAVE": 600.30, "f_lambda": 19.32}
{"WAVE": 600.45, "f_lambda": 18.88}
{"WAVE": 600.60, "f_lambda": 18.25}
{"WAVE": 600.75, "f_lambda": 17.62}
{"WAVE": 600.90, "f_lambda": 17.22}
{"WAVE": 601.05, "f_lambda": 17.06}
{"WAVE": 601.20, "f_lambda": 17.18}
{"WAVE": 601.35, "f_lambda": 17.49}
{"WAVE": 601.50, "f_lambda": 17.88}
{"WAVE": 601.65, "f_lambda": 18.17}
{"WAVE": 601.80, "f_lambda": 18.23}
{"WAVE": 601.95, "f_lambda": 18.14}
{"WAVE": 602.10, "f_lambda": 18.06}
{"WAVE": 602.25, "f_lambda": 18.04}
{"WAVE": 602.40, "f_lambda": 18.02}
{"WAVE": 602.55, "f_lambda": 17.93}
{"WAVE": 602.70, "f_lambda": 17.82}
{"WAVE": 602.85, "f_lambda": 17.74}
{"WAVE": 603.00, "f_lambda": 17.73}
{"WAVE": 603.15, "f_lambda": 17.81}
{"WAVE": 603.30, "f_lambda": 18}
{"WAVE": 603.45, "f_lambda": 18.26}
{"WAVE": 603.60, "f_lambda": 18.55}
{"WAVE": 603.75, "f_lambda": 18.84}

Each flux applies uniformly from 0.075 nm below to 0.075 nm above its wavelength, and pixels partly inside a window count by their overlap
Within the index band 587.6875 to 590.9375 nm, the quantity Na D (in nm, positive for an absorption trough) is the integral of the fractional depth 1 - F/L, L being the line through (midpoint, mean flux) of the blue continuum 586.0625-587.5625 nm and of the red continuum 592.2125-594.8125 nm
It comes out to 0.26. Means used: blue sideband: 18.9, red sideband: 18.1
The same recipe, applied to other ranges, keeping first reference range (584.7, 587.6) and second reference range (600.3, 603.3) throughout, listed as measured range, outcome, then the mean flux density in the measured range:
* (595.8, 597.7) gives -0.11 nm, 19.2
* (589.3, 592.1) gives 0.19 nm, 17.2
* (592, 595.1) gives 0.06 nm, 18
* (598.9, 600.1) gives -0.08 nm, 19.2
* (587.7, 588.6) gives -0.01 nm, 18.8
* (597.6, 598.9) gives 0.03 nm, 17.7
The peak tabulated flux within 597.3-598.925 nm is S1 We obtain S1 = 18.49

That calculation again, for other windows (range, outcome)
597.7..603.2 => 19.82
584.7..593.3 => 19.4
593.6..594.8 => 18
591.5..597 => 19.97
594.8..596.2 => 19.1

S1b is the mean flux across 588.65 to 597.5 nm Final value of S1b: 17.8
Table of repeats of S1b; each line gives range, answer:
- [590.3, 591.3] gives 16.9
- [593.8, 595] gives 17.7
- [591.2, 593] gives 18.3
